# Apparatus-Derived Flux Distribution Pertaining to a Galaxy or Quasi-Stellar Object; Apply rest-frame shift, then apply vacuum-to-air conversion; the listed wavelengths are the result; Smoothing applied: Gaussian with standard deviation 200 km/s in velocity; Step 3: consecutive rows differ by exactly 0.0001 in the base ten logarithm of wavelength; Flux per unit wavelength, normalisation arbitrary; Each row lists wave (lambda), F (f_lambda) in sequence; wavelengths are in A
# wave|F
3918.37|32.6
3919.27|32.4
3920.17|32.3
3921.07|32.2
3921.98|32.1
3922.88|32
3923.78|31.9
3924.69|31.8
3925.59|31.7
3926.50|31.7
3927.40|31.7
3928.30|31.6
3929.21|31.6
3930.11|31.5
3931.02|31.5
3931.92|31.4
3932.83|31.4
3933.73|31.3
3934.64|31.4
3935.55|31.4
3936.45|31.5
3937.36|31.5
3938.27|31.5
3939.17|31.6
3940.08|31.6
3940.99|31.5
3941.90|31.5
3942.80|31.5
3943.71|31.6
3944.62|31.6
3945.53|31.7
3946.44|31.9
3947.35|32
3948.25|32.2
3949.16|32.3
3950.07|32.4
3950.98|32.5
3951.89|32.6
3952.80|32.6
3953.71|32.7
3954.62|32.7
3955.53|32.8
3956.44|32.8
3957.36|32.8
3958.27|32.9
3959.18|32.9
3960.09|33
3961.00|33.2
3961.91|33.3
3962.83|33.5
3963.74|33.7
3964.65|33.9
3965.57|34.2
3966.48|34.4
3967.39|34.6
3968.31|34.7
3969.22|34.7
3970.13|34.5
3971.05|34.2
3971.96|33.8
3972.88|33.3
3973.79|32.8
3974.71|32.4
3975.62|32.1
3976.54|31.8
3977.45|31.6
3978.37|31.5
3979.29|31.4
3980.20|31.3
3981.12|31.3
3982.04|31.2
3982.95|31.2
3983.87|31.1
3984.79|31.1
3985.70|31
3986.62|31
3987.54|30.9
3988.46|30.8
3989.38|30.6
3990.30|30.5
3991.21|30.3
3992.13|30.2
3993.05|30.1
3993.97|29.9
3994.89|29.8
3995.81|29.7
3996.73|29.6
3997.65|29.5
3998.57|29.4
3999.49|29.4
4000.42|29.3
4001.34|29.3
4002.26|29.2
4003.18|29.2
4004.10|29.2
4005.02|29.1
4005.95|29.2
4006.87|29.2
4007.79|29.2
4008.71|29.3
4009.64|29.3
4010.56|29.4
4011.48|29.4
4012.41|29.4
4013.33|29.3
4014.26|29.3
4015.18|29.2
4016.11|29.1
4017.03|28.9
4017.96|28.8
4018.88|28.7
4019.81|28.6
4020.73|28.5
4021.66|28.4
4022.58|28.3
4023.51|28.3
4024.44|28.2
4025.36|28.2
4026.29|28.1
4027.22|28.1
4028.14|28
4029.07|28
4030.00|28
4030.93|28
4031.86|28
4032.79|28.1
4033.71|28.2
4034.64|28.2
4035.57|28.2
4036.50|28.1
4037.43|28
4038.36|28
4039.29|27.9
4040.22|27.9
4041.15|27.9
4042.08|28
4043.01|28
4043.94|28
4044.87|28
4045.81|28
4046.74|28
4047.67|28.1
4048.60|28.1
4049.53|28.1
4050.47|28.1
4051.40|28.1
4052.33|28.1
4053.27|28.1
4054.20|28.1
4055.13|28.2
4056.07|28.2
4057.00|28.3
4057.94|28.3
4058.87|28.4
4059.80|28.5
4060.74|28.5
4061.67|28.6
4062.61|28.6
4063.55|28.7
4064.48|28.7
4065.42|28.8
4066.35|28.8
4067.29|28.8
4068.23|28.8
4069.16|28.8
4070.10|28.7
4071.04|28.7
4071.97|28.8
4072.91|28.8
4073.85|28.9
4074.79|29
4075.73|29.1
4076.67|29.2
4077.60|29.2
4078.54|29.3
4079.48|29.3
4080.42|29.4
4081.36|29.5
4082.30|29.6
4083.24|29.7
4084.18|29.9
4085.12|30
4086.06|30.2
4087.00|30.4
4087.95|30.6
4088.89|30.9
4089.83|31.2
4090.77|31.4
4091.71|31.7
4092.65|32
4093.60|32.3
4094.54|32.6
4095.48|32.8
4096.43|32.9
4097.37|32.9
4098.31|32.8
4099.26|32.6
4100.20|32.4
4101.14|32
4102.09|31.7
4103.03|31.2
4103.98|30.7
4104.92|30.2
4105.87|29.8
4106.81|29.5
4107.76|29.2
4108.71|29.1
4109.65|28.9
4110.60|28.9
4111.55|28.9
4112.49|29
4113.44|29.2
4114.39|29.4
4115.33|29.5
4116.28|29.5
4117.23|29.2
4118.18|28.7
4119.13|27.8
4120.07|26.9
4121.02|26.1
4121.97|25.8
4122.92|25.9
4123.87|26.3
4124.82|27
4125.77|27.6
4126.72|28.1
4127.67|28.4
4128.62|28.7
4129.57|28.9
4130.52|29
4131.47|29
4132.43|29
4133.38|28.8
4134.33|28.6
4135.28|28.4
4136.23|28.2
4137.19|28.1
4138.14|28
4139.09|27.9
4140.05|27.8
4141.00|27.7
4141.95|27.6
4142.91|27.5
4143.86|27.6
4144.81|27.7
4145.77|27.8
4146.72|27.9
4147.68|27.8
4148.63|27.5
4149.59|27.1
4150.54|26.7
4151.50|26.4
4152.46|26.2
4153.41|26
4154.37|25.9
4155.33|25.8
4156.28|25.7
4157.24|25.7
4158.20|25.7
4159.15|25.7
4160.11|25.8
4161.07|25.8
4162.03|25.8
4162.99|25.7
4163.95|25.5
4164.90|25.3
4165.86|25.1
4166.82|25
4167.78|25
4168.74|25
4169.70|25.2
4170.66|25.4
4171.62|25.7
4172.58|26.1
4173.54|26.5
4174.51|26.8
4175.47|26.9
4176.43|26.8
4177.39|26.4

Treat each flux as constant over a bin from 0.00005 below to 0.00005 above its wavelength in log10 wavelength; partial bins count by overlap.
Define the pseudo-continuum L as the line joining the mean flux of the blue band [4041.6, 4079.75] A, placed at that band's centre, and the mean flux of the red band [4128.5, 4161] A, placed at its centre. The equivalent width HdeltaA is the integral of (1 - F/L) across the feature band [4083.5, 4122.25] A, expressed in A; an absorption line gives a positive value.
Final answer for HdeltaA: -3.2 A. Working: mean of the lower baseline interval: 28.5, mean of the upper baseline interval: 27.4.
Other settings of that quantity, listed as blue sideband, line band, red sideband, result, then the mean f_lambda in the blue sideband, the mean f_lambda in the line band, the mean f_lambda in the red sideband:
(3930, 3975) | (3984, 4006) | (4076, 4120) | 1.4 A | 32.6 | 30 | 30.3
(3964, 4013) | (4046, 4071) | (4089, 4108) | 2.4 A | 31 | 28.4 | 31.6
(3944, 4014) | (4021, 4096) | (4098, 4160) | 2.1 A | 31.5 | 28.9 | 28.3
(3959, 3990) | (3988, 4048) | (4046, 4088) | 3.8 A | 32.5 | 28.8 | 28.8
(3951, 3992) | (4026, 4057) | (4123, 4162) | 2.4 A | 32.5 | 28.1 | 27.3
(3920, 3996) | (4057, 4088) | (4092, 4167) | 0.5 A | 32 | 29.1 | 28.3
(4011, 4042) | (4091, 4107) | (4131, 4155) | -2.2 A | 28.4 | 31.8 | 27.6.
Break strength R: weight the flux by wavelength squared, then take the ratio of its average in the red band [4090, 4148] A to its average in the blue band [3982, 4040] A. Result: 1.06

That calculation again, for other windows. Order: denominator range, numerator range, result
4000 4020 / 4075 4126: 1.07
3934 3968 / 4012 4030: 0.91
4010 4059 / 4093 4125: 1.09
